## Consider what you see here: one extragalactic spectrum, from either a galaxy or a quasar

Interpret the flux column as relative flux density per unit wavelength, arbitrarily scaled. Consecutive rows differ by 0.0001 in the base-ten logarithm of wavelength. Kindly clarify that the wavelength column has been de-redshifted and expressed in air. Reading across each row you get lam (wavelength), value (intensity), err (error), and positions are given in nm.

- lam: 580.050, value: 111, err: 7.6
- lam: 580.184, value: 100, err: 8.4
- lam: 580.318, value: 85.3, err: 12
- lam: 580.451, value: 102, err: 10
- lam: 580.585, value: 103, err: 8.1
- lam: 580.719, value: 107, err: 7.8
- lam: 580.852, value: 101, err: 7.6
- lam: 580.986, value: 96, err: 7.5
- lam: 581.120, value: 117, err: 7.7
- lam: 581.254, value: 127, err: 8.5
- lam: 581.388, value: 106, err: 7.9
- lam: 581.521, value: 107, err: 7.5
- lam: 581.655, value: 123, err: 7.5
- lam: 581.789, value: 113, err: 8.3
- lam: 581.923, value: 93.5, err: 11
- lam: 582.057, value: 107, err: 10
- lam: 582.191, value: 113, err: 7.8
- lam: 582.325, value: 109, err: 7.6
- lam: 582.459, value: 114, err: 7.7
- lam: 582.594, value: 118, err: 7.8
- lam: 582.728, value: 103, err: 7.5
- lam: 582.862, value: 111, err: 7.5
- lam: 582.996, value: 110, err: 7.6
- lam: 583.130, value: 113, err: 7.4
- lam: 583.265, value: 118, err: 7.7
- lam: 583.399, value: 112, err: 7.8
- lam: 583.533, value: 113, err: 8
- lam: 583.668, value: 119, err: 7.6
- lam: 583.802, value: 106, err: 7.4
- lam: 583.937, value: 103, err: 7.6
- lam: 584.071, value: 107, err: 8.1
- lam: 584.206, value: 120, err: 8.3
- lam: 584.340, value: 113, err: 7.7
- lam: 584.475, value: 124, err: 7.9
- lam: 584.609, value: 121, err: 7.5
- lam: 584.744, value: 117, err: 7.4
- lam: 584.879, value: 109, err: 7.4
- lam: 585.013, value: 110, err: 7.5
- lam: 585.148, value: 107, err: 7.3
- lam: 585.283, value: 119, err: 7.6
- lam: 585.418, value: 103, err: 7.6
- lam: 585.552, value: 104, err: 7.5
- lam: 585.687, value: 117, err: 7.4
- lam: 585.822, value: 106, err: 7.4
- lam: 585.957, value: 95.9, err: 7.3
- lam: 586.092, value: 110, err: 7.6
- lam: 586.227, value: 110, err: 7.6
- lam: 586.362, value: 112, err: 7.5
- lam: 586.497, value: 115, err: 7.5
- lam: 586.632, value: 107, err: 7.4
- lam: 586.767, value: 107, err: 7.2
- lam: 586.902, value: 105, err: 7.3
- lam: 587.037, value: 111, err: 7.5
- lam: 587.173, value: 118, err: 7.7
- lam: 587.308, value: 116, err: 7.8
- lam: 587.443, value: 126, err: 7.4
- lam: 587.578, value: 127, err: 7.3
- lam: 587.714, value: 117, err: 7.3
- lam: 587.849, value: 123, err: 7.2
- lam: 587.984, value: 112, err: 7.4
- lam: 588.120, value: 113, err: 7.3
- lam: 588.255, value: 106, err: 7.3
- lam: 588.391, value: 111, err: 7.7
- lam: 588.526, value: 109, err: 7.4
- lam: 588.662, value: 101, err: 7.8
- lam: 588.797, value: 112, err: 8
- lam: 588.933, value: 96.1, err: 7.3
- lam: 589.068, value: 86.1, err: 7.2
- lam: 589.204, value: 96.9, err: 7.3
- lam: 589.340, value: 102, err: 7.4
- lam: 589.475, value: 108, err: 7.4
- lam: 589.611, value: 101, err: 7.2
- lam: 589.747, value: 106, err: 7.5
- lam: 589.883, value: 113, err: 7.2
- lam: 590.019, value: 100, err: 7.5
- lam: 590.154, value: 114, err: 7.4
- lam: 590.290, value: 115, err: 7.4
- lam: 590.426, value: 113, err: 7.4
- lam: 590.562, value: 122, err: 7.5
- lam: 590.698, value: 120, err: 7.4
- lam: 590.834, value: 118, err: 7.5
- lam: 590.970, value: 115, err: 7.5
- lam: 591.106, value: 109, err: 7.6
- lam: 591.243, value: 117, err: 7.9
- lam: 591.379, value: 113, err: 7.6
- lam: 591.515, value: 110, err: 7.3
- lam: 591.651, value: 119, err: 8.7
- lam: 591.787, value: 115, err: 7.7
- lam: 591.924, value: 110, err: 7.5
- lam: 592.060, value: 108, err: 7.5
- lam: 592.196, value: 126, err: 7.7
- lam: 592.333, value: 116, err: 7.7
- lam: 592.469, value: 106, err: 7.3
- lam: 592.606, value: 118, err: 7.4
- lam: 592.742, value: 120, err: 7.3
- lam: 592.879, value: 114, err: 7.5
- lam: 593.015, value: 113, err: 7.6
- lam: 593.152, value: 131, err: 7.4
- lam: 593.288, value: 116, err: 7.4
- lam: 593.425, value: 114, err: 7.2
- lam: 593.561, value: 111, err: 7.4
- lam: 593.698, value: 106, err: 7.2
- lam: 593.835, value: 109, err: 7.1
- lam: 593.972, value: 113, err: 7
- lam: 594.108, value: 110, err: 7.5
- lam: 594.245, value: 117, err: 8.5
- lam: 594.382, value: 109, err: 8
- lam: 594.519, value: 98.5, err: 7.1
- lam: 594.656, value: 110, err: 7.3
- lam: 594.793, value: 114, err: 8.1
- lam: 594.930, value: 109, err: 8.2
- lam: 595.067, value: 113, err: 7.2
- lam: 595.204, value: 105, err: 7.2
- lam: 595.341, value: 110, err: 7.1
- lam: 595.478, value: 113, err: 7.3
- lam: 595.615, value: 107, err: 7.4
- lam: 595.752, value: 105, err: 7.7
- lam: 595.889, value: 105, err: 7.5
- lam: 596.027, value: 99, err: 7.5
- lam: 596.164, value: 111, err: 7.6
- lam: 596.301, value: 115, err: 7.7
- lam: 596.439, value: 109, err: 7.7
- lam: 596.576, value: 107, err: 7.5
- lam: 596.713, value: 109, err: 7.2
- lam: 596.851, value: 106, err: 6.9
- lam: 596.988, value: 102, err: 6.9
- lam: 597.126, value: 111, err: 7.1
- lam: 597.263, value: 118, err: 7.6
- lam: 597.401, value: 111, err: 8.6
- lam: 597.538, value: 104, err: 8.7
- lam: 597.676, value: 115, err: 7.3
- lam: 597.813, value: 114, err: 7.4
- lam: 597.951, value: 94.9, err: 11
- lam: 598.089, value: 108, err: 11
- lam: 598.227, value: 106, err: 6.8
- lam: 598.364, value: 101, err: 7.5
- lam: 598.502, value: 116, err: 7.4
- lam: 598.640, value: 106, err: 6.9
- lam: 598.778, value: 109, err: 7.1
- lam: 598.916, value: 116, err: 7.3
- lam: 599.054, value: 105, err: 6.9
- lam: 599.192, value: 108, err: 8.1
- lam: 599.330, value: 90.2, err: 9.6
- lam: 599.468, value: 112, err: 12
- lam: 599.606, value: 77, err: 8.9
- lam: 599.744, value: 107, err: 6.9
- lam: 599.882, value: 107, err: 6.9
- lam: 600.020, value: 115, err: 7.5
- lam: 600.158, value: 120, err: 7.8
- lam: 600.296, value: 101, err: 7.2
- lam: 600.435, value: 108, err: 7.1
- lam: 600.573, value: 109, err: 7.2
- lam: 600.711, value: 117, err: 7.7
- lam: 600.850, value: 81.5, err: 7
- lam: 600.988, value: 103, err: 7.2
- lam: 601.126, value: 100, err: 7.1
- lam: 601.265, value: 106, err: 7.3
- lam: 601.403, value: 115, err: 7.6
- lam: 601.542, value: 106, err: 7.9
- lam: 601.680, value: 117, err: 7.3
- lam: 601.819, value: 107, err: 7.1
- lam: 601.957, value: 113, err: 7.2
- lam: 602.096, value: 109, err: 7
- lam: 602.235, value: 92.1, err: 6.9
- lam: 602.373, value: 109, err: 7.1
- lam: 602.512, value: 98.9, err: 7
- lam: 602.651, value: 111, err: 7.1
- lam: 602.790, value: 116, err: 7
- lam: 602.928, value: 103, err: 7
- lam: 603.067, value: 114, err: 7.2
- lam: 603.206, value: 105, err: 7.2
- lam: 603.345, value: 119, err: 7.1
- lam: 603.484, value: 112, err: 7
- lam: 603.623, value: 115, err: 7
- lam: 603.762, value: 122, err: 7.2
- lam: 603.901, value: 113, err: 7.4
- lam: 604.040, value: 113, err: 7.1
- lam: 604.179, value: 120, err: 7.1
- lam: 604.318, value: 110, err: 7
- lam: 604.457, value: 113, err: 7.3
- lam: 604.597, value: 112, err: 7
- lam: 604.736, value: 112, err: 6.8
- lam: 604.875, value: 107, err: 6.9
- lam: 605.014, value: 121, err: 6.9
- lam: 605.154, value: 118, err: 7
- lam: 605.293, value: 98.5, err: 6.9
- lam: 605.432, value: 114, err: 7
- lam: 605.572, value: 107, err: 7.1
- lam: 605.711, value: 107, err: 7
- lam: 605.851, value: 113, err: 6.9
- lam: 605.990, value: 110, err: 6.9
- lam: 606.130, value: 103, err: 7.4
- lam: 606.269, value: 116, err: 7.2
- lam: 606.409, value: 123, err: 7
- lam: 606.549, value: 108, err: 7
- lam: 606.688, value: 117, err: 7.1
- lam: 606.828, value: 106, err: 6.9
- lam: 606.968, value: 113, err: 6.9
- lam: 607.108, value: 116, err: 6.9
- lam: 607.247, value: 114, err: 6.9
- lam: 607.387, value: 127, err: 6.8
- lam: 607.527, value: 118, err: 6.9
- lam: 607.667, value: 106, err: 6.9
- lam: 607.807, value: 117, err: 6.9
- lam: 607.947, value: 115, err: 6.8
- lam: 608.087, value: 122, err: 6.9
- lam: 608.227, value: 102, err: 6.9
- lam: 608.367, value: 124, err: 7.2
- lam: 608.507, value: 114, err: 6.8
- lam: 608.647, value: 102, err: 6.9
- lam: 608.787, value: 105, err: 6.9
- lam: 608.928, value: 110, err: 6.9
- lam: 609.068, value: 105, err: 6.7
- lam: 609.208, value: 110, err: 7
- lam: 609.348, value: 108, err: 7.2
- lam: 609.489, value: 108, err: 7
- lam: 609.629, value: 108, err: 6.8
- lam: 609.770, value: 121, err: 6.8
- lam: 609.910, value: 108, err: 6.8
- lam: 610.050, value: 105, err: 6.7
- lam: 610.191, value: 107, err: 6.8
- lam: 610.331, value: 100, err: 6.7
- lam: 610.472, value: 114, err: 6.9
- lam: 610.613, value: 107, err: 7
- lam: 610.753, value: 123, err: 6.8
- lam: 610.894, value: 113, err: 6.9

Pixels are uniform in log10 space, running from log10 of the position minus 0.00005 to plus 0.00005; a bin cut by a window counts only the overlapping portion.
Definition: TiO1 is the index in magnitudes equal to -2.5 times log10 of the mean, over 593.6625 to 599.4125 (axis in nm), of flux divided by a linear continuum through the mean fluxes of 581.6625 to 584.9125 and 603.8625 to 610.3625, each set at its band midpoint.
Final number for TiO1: 0.04 mag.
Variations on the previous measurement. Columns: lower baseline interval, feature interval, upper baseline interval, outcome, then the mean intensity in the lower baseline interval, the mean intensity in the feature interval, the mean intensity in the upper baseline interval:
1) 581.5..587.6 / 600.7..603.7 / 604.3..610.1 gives 0.04 mag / 112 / 108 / 112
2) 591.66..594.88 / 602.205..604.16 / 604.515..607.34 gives 0.01 mag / 113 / 111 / 112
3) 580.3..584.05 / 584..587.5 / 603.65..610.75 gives -0.02 mag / 109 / 112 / 112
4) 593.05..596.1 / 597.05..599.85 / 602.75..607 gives 0.05 mag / 110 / 106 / 112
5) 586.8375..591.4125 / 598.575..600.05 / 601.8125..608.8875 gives 0.07 mag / 111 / 104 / 112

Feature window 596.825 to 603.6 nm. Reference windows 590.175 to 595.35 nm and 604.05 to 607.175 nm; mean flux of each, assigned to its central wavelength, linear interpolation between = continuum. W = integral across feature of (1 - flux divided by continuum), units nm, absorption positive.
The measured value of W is 0.33 nm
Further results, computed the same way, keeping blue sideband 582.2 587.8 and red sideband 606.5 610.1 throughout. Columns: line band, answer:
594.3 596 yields 0.062 nm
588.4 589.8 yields 0.126 nm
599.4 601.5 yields 0.128 nm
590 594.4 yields -0.085 nm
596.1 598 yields 0.049 nm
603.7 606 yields -0.008 nm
